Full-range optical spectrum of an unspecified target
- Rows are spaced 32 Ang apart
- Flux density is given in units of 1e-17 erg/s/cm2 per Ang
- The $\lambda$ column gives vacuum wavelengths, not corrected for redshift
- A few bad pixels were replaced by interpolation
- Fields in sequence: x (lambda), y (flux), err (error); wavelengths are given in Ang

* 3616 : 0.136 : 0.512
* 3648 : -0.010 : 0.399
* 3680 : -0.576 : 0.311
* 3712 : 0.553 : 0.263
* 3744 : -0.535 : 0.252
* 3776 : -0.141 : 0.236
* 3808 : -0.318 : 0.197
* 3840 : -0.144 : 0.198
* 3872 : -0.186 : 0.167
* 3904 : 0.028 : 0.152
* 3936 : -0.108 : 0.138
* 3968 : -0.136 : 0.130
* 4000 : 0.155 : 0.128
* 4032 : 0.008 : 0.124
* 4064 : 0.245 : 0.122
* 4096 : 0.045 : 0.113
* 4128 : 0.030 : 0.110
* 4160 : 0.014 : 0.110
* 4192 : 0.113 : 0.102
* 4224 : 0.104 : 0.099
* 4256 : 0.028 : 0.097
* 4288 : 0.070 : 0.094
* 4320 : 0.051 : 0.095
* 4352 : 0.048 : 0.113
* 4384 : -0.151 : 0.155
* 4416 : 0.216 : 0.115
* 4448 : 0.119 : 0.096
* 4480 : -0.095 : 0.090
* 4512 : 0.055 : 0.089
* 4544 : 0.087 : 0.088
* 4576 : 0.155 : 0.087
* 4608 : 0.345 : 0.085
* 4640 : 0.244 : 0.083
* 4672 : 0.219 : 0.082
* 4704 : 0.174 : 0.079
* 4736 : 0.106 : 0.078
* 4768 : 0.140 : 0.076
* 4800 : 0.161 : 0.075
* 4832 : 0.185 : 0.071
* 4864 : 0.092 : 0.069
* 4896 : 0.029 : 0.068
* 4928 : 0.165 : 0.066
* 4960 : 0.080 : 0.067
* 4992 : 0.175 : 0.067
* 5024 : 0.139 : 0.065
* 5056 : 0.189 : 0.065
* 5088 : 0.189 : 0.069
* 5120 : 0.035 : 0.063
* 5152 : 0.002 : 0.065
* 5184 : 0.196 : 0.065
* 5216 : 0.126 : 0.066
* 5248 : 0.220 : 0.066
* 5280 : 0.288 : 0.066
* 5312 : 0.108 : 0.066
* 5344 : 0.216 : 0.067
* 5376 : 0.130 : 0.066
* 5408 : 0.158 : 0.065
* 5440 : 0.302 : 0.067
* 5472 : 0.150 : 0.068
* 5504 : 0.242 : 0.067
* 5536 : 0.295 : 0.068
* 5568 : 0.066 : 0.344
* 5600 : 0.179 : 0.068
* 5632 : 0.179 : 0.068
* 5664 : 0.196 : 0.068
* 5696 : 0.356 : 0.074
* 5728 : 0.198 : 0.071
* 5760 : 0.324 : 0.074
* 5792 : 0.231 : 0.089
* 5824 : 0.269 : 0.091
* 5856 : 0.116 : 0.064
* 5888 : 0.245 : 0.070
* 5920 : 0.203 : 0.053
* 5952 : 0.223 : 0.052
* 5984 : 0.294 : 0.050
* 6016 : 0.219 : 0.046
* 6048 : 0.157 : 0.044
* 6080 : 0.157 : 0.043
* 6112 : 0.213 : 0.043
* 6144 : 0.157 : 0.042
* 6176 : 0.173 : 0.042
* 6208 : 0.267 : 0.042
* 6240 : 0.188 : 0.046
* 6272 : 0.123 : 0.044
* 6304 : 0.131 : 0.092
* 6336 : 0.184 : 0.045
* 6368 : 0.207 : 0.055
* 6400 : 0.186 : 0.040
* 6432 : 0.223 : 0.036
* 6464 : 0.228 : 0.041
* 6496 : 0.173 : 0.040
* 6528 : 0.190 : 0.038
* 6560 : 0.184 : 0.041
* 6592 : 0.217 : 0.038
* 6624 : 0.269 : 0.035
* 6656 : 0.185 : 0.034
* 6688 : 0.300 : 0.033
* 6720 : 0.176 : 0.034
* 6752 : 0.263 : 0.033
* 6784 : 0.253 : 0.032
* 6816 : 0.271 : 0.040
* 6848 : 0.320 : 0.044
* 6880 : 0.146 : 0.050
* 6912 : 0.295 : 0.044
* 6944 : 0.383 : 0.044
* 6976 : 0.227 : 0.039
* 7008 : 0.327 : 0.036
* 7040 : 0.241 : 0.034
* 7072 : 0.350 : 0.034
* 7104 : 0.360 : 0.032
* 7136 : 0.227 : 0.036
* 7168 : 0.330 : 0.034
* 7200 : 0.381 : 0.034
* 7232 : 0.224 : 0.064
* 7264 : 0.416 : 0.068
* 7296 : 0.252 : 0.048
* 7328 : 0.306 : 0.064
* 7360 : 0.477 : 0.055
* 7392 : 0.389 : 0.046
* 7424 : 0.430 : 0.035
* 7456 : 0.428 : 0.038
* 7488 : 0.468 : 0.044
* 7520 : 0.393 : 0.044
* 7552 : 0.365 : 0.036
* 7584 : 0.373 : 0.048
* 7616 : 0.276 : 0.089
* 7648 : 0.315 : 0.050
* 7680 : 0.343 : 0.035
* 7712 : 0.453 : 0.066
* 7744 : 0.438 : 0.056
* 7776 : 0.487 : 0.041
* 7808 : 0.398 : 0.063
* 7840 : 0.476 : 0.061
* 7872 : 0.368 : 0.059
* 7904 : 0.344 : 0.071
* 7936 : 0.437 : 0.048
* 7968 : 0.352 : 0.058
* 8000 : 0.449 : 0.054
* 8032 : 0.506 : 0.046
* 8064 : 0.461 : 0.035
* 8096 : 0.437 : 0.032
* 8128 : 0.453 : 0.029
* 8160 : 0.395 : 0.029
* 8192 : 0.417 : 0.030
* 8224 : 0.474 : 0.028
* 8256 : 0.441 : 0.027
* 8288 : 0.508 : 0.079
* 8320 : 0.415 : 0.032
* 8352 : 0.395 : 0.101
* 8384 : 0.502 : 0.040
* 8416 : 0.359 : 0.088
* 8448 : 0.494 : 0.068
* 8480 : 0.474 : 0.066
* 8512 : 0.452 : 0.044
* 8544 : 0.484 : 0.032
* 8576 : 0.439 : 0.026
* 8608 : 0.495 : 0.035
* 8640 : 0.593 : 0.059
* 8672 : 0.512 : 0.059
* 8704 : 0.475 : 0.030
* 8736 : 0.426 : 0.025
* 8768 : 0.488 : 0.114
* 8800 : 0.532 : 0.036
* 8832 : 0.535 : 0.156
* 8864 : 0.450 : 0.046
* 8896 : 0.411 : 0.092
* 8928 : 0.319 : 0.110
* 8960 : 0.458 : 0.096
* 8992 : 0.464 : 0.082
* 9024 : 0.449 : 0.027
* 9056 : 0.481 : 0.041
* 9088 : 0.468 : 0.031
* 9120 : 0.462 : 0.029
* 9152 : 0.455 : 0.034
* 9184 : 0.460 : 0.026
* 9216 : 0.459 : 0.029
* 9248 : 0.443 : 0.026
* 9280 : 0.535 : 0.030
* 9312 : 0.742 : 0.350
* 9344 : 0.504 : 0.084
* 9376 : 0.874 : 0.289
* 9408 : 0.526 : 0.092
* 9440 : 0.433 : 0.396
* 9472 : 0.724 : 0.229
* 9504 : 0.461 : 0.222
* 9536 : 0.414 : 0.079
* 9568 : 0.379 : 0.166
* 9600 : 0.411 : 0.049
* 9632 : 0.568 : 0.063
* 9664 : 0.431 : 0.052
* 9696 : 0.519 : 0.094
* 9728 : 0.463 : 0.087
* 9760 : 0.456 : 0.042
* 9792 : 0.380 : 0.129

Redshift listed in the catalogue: 0.83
